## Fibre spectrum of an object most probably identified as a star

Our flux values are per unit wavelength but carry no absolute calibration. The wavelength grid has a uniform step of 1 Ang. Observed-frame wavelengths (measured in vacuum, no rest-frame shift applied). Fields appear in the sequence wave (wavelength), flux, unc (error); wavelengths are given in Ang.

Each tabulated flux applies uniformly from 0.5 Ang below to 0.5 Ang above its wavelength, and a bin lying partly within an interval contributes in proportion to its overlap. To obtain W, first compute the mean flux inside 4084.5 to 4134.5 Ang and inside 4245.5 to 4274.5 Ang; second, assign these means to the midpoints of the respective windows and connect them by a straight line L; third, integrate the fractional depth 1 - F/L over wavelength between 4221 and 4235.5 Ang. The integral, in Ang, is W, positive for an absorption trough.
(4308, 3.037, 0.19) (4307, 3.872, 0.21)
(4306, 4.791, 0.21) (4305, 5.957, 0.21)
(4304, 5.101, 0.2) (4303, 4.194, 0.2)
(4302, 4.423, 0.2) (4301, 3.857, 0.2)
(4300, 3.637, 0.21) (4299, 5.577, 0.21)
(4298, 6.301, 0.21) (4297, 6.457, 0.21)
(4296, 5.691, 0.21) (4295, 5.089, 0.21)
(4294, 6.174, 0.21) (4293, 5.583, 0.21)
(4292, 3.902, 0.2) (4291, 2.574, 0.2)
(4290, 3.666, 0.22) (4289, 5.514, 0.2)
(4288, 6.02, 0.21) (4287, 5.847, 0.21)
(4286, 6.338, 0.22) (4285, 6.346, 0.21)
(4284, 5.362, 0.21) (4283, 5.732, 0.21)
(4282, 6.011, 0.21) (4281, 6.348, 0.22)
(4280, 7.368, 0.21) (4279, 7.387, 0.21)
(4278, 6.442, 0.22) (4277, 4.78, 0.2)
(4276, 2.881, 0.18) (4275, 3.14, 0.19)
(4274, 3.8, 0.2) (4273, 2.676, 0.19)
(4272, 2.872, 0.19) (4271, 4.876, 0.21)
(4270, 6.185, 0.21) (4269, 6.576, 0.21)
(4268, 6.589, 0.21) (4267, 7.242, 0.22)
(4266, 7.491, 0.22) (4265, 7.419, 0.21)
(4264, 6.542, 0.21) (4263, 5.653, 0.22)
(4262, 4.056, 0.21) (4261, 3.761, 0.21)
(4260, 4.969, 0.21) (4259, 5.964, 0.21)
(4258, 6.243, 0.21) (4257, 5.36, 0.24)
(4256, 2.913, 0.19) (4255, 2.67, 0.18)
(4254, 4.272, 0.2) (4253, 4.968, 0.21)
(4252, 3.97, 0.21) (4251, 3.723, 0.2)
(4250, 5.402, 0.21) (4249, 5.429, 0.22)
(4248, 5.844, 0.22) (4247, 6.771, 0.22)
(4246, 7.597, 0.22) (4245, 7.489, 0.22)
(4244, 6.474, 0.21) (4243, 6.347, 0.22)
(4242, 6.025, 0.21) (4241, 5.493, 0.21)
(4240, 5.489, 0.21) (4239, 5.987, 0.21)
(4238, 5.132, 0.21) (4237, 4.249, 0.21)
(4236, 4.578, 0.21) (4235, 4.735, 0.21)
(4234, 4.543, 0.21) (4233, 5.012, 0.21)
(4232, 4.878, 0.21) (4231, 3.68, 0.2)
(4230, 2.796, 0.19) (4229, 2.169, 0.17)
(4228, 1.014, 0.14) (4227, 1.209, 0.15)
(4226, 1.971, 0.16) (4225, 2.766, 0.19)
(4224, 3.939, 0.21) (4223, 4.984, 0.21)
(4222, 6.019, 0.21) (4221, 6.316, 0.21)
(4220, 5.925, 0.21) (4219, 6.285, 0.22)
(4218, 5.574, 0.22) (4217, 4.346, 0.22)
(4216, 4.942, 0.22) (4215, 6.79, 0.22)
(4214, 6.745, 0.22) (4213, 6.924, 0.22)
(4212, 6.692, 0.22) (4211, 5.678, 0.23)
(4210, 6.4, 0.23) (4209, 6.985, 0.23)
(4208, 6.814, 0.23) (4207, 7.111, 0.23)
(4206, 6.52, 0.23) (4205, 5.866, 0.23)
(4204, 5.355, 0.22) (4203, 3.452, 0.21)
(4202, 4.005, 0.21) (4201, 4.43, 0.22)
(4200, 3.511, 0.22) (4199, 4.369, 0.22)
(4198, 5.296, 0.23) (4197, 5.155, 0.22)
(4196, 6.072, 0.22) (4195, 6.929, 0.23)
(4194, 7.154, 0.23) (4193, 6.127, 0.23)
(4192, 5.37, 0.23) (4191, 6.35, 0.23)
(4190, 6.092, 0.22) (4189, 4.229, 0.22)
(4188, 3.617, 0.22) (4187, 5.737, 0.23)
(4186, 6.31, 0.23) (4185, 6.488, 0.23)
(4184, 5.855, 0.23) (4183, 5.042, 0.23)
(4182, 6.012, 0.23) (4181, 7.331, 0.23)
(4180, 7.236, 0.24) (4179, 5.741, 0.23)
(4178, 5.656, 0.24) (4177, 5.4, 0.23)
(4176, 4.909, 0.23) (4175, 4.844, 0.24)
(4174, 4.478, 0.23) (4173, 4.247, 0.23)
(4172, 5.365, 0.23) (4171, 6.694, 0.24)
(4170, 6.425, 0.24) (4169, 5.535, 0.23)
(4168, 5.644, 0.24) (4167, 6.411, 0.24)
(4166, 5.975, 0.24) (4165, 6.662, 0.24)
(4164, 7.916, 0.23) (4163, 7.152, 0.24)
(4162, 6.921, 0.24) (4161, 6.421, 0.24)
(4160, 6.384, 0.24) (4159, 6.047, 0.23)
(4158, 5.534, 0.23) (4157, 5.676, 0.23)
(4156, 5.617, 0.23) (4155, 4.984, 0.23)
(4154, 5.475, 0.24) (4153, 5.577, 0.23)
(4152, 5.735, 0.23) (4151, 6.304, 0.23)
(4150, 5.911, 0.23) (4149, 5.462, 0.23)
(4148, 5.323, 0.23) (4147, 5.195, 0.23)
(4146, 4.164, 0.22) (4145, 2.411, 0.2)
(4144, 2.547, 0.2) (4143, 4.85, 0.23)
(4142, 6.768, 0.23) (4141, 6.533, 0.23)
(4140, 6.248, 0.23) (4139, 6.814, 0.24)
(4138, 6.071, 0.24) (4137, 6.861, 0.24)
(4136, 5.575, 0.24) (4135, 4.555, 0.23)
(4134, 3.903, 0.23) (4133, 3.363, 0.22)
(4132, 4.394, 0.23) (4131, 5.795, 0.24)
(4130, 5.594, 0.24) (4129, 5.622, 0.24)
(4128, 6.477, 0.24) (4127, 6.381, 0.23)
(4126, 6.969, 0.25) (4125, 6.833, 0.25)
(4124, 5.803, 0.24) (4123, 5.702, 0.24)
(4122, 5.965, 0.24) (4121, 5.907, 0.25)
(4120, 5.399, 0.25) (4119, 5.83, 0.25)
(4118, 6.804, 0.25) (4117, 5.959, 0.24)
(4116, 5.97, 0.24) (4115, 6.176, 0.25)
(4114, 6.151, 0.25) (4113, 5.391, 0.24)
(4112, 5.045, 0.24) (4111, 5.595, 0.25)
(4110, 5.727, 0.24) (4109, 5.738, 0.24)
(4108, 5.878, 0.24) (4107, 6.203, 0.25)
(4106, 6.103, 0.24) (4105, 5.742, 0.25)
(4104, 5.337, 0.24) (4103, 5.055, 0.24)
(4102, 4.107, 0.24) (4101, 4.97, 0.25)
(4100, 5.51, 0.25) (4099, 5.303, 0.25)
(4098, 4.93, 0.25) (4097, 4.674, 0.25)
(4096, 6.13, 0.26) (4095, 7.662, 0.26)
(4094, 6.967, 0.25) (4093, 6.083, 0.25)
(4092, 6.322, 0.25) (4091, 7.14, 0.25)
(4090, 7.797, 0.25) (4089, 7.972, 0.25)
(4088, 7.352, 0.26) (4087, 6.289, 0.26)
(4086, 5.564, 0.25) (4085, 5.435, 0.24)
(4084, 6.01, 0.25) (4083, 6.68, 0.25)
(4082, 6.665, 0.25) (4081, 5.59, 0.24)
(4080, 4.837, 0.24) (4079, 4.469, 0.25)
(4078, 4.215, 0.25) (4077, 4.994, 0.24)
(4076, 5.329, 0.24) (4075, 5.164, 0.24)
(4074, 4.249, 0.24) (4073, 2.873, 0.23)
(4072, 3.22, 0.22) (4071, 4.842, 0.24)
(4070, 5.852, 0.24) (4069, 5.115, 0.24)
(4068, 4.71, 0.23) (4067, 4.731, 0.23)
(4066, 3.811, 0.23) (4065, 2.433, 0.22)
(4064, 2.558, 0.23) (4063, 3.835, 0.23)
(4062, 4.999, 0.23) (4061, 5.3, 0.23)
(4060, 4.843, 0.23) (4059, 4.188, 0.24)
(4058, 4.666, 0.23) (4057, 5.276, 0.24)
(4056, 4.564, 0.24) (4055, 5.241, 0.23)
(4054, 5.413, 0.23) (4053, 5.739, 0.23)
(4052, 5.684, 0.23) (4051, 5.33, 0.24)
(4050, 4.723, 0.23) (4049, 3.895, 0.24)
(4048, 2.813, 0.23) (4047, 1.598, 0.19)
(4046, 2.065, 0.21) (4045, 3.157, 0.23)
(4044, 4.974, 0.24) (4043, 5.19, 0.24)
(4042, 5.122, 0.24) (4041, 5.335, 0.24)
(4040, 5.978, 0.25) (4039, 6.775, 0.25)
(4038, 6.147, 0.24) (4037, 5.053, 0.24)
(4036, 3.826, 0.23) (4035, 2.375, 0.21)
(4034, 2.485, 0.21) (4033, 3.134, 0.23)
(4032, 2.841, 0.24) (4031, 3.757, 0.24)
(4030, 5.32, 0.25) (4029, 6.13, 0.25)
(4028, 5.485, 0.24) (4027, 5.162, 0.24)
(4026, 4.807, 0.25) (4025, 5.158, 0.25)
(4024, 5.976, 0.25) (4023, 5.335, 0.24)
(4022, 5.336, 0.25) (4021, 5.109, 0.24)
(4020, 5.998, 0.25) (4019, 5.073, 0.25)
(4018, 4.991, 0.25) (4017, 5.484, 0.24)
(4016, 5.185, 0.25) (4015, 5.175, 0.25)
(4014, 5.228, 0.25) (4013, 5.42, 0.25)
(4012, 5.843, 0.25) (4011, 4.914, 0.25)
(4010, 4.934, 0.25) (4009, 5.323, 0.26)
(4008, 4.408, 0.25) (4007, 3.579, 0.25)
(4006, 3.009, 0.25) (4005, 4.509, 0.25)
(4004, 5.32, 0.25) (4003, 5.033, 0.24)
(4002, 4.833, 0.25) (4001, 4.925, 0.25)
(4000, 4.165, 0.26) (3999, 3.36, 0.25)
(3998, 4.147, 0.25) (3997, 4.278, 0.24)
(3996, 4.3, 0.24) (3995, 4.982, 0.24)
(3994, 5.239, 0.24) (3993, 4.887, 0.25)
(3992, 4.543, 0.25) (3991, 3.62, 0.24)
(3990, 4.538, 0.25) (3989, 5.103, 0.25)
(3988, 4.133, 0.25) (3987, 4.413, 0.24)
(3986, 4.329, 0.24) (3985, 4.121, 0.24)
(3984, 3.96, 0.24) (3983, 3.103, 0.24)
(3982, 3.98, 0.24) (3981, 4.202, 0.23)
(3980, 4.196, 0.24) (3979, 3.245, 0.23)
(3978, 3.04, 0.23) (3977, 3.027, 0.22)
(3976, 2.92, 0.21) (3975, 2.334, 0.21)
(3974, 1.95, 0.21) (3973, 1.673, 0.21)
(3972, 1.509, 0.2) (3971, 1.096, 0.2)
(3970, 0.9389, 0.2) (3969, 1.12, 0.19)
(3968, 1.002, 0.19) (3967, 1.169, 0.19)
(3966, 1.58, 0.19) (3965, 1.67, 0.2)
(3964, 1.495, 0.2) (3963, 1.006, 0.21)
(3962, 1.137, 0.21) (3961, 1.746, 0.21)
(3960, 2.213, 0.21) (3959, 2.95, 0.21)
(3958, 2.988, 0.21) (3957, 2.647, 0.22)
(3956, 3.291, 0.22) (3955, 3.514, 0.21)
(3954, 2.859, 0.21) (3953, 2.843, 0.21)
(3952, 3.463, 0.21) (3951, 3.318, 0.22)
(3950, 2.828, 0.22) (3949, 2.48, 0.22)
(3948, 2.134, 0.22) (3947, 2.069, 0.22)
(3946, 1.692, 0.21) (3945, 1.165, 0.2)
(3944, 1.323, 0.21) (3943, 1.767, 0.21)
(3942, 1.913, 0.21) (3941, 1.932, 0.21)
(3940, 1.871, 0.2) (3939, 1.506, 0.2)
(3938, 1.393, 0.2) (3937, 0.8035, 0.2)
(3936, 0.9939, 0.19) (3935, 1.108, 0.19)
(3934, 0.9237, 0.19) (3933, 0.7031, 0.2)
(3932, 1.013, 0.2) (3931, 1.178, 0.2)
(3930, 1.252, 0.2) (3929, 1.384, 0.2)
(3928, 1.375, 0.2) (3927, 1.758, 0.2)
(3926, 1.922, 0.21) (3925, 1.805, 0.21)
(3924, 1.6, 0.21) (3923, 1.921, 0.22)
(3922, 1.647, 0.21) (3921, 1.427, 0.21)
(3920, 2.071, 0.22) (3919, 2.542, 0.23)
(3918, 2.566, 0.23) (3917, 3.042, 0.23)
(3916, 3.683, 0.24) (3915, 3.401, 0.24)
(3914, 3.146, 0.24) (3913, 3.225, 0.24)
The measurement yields 4.65 Ang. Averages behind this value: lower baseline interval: 5.86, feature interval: 3.65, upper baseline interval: 5.24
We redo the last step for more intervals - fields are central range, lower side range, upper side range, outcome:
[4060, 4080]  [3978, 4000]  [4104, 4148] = 2.58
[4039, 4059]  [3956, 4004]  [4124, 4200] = -2.31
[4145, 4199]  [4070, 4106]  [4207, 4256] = -4.85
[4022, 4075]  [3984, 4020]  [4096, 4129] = 6.20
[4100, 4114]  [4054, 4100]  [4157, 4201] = -0.13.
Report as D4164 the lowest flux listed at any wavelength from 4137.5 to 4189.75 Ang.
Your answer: 2.411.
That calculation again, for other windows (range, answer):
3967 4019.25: 0.9389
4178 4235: 1.014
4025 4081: 1.598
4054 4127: 2.433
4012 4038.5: 2.375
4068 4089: 2.873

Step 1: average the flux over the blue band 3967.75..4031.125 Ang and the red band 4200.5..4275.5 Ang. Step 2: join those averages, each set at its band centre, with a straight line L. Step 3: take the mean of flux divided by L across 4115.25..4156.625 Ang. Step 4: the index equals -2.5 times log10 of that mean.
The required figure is -0.171 mag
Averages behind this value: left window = 4.24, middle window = 5.56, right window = 5.13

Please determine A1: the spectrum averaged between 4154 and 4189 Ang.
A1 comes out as 5.86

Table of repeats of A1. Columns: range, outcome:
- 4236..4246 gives 5.88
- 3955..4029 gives 3.83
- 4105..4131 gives 5.96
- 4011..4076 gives 4.66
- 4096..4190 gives 5.65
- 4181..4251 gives 5.32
